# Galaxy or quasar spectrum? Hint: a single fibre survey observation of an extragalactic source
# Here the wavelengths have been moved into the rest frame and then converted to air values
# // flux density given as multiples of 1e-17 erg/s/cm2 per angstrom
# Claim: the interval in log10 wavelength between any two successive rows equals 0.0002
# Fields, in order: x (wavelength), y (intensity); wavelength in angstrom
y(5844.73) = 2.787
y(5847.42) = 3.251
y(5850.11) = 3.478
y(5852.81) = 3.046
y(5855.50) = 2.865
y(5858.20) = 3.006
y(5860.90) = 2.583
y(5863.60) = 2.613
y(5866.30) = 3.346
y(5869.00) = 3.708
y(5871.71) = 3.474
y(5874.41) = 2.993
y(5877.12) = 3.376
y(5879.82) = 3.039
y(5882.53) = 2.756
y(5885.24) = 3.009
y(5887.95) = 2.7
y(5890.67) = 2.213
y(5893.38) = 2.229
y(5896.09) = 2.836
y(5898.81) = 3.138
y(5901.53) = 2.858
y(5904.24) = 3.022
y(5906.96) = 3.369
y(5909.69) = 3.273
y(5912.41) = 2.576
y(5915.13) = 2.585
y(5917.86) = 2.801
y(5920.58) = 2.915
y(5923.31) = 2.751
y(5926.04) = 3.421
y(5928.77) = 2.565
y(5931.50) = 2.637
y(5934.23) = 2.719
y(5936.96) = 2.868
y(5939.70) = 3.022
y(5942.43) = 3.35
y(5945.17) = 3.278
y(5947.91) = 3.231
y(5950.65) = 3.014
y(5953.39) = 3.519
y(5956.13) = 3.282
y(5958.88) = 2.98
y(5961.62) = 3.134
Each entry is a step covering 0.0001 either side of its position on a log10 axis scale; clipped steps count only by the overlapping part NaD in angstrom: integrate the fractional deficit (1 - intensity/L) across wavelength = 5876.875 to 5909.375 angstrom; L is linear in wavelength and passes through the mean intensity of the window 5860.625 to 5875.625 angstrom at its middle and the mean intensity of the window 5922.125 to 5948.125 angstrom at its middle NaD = 2.3 angstrom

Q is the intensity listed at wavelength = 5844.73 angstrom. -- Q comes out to 2.787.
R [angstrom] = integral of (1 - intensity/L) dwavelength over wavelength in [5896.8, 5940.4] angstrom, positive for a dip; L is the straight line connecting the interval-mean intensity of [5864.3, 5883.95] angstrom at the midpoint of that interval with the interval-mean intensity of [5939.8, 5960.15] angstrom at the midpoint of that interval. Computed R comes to 4.30 angstrom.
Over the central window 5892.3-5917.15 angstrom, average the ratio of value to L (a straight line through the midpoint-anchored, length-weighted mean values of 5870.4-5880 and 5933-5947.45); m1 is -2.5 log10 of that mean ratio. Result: 0.10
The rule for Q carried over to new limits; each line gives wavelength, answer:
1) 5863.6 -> 2.613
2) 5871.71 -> 3.474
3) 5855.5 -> 2.865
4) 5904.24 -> 3.022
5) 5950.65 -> 3.014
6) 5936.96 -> 2.868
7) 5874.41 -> 2.993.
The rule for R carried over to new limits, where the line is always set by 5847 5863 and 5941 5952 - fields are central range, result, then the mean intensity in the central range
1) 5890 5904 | 1.80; 2.71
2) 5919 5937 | 1.92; 2.84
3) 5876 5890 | 0.63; 2.93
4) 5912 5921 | 1.24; 2.72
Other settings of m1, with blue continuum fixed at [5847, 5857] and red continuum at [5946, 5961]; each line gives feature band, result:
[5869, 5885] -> 0.00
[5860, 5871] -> 0.02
